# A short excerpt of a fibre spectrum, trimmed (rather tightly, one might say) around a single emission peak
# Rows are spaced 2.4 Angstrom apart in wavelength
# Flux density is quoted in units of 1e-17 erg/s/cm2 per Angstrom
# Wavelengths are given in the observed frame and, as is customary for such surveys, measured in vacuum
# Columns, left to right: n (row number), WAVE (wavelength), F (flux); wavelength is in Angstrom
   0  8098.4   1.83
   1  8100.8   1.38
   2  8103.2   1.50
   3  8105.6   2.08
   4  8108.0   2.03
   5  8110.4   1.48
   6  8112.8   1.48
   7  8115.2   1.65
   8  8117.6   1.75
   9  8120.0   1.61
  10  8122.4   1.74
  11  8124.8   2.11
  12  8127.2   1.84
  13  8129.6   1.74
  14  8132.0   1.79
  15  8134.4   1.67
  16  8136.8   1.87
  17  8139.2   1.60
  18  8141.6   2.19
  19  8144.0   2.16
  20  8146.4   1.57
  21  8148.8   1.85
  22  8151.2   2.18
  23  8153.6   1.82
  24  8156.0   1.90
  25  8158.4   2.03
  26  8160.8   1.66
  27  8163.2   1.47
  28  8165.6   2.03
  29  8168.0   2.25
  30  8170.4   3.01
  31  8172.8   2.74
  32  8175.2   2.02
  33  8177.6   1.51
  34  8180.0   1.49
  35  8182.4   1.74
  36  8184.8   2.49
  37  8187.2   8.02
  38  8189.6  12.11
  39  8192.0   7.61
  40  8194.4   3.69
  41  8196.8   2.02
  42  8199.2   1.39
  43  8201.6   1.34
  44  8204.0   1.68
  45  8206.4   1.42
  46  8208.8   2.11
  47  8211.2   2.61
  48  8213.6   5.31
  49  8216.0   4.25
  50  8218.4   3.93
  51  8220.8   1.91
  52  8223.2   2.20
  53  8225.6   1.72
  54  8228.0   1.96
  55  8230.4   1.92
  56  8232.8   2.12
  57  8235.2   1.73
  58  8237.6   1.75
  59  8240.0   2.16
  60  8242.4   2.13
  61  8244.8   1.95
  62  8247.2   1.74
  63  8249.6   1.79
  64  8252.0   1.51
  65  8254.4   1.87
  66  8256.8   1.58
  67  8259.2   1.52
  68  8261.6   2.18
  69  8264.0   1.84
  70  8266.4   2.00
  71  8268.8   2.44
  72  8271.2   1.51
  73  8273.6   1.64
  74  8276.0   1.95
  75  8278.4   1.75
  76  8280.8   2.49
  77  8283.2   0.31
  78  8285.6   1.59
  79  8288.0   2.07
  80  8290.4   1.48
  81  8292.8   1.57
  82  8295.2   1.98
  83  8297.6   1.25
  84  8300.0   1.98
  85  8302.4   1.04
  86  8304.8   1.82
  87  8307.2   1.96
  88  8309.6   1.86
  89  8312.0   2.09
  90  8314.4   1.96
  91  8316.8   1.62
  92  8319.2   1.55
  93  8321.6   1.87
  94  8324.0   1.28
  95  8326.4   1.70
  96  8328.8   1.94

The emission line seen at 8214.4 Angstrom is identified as [N II]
